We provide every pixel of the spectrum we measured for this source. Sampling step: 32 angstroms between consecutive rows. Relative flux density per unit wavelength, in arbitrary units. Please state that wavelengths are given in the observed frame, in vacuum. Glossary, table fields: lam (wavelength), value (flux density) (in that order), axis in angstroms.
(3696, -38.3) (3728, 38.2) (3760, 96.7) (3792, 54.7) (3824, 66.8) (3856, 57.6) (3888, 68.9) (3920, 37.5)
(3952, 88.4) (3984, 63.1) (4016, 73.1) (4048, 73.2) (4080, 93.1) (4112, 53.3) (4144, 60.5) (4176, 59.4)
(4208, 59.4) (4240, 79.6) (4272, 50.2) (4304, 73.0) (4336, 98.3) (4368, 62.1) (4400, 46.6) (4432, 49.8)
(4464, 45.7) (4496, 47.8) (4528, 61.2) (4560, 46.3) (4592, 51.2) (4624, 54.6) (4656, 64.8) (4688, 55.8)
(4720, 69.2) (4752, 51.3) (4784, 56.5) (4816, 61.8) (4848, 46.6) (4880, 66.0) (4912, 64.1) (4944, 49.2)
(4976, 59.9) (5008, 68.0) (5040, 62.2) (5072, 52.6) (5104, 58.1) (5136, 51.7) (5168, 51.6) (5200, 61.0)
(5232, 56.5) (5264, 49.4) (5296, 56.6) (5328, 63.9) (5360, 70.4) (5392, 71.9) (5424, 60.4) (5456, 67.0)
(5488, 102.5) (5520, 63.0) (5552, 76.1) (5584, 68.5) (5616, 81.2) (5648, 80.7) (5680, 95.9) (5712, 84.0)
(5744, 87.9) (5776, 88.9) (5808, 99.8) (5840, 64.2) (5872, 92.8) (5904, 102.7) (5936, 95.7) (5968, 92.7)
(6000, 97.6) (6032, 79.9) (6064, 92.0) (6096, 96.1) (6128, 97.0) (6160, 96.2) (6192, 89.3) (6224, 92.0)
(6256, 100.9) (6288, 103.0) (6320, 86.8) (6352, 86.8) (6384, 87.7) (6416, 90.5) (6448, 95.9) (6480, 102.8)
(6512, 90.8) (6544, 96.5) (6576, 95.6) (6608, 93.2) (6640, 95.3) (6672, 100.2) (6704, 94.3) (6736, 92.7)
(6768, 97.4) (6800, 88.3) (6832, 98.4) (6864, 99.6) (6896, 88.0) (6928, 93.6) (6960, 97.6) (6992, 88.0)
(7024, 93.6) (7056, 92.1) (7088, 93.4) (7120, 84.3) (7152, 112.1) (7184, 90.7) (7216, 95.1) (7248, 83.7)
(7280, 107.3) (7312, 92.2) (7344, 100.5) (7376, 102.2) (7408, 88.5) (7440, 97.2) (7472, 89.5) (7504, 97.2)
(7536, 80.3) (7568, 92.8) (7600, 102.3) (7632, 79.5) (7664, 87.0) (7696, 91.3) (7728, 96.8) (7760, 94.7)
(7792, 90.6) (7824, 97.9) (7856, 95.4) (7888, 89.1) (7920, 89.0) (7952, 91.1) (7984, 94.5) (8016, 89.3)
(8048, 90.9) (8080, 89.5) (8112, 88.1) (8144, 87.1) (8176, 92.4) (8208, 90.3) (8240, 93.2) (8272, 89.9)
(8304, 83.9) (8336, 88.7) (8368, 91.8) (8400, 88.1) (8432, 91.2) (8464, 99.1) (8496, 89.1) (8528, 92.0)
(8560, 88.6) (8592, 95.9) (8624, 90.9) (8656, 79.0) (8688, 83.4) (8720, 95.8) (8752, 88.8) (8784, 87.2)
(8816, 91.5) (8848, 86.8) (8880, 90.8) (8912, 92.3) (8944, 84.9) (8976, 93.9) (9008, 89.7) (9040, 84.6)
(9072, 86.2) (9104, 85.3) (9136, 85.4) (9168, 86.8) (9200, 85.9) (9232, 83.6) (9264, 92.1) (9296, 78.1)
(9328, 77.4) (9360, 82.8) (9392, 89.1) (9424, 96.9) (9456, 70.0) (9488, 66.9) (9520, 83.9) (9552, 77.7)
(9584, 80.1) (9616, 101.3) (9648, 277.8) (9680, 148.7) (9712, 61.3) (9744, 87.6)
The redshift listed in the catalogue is 0.470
